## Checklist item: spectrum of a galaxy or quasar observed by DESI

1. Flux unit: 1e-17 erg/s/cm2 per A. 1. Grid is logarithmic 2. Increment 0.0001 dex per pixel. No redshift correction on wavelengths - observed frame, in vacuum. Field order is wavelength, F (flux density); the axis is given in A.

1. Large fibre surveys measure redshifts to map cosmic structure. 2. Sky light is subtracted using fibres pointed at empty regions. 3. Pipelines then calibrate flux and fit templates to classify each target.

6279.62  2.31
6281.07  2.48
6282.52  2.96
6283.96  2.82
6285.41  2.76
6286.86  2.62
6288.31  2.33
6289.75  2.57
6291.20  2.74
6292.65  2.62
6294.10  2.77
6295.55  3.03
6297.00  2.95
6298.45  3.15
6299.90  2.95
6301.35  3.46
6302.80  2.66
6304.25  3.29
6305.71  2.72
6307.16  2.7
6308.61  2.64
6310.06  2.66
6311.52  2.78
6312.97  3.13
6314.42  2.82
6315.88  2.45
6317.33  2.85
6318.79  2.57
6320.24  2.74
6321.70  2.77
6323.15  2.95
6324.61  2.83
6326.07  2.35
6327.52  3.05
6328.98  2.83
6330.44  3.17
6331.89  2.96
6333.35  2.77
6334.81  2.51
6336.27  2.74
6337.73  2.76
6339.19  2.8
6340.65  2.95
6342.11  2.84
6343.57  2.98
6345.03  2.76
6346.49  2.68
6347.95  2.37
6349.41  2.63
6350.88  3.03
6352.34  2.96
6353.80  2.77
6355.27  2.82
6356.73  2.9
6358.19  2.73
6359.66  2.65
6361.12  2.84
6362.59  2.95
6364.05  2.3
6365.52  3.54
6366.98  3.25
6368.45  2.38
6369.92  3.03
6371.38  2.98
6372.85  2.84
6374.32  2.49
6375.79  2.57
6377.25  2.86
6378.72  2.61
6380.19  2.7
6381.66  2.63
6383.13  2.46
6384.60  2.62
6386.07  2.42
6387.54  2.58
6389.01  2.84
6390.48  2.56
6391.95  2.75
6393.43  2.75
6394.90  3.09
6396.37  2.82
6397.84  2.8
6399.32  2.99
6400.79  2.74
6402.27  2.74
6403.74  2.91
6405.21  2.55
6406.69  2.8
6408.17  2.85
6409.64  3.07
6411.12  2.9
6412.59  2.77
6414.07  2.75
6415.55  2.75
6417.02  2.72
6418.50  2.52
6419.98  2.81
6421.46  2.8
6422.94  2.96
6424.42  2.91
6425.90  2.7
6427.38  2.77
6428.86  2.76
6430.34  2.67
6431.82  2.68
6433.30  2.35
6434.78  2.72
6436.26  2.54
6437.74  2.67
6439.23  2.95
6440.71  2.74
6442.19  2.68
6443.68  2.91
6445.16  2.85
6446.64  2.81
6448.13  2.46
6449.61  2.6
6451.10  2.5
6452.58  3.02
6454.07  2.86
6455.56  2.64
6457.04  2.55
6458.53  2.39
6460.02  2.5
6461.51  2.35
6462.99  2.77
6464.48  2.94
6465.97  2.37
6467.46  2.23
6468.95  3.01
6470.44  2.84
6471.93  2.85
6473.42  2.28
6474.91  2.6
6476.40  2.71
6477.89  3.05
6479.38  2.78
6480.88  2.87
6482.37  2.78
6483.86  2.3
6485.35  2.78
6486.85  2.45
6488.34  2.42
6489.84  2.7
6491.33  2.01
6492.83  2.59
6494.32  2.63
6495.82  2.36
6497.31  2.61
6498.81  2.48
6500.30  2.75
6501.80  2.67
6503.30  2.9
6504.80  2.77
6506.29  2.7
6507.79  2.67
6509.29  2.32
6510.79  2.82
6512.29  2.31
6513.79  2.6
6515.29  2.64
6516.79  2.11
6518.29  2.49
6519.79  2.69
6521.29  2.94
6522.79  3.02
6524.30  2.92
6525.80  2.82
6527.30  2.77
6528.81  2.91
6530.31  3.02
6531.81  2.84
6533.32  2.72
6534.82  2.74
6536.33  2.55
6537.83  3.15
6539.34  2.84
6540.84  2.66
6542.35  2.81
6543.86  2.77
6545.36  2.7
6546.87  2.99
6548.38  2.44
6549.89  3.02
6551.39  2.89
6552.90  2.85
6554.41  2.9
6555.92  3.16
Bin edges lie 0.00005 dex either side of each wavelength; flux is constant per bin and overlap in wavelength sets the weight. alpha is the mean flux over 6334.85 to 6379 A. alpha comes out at 2.8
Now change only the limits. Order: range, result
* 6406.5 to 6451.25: 2.74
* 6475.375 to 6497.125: 2.6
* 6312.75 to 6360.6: 2.79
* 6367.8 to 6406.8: 2.72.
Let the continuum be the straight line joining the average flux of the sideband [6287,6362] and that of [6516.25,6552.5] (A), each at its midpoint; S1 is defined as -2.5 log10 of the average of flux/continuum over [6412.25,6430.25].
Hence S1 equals 0.01 mag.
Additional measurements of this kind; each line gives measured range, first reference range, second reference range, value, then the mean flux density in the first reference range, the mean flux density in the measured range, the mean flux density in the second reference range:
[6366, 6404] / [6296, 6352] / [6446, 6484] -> 0.00 mag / 2.82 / 2.75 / 2.66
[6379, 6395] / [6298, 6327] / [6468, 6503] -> 0.03 mag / 2.82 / 2.65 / 2.63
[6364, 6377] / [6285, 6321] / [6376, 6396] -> -0.06 mag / 2.8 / 2.85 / 2.68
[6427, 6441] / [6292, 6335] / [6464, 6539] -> 0.02 mag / 2.84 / 2.68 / 2.67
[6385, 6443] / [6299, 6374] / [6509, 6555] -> 0.02 mag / 2.82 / 2.75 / 2.75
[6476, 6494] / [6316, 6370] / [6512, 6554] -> 0.06 mag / 2.8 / 2.62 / 2.76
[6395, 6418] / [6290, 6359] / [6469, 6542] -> -0.02 mag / 2.82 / 2.82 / 2.68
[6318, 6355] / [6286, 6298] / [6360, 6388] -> -0.02 mag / 2.71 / 2.79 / 2.74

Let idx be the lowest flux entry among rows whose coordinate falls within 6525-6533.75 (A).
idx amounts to 2.72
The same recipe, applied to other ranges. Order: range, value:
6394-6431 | 2.52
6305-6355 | 2.35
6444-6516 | 2.01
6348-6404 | 2.3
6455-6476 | 2.23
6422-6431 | 2.67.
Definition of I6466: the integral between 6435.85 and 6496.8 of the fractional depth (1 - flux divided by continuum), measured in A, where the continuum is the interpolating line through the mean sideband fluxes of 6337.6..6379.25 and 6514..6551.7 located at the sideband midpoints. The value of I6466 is 3.1 A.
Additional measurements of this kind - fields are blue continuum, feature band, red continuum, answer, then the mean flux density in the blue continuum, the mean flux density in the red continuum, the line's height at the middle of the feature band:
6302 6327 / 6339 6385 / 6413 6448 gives -0.5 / 2.76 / 2.74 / 2.75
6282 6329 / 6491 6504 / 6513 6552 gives 1.0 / 2.8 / 2.77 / 2.78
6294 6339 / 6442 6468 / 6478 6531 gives 0.6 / 2.84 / 2.65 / 2.7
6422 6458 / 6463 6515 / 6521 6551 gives 2.8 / 2.72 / 2.83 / 2.78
